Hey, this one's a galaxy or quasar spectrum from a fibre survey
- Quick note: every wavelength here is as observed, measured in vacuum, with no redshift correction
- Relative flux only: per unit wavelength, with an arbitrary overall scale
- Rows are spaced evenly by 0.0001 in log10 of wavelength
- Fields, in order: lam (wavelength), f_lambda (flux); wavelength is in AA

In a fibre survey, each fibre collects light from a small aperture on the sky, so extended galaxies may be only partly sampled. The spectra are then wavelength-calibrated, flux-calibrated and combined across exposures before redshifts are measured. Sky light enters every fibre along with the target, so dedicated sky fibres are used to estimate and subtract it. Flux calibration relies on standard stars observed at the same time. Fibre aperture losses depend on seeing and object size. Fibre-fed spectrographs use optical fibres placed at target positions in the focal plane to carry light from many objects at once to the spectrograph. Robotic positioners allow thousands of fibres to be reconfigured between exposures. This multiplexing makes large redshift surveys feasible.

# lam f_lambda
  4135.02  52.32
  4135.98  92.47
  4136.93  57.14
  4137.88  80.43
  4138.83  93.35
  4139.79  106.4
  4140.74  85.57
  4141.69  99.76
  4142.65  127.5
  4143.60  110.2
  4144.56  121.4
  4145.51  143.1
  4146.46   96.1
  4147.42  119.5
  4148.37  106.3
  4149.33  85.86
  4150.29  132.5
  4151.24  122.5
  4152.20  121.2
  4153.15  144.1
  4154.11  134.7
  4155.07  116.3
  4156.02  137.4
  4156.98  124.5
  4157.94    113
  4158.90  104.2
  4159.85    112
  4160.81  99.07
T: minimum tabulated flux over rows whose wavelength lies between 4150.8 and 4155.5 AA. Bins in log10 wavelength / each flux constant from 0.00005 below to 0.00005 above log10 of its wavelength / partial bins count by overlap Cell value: 116.3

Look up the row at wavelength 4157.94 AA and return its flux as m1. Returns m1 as 113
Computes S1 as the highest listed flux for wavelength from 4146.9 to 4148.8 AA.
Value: 119.5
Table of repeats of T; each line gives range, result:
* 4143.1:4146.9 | 96.1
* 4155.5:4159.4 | 104.2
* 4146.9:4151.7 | 85.86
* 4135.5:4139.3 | 57.14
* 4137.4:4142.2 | 80.43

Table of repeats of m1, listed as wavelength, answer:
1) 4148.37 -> 106.3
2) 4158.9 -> 104.2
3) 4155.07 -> 116.3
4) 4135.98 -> 92.47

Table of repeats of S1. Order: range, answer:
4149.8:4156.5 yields 144.1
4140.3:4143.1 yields 127.5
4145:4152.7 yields 143.1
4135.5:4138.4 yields 92.47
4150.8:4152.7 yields 122.5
